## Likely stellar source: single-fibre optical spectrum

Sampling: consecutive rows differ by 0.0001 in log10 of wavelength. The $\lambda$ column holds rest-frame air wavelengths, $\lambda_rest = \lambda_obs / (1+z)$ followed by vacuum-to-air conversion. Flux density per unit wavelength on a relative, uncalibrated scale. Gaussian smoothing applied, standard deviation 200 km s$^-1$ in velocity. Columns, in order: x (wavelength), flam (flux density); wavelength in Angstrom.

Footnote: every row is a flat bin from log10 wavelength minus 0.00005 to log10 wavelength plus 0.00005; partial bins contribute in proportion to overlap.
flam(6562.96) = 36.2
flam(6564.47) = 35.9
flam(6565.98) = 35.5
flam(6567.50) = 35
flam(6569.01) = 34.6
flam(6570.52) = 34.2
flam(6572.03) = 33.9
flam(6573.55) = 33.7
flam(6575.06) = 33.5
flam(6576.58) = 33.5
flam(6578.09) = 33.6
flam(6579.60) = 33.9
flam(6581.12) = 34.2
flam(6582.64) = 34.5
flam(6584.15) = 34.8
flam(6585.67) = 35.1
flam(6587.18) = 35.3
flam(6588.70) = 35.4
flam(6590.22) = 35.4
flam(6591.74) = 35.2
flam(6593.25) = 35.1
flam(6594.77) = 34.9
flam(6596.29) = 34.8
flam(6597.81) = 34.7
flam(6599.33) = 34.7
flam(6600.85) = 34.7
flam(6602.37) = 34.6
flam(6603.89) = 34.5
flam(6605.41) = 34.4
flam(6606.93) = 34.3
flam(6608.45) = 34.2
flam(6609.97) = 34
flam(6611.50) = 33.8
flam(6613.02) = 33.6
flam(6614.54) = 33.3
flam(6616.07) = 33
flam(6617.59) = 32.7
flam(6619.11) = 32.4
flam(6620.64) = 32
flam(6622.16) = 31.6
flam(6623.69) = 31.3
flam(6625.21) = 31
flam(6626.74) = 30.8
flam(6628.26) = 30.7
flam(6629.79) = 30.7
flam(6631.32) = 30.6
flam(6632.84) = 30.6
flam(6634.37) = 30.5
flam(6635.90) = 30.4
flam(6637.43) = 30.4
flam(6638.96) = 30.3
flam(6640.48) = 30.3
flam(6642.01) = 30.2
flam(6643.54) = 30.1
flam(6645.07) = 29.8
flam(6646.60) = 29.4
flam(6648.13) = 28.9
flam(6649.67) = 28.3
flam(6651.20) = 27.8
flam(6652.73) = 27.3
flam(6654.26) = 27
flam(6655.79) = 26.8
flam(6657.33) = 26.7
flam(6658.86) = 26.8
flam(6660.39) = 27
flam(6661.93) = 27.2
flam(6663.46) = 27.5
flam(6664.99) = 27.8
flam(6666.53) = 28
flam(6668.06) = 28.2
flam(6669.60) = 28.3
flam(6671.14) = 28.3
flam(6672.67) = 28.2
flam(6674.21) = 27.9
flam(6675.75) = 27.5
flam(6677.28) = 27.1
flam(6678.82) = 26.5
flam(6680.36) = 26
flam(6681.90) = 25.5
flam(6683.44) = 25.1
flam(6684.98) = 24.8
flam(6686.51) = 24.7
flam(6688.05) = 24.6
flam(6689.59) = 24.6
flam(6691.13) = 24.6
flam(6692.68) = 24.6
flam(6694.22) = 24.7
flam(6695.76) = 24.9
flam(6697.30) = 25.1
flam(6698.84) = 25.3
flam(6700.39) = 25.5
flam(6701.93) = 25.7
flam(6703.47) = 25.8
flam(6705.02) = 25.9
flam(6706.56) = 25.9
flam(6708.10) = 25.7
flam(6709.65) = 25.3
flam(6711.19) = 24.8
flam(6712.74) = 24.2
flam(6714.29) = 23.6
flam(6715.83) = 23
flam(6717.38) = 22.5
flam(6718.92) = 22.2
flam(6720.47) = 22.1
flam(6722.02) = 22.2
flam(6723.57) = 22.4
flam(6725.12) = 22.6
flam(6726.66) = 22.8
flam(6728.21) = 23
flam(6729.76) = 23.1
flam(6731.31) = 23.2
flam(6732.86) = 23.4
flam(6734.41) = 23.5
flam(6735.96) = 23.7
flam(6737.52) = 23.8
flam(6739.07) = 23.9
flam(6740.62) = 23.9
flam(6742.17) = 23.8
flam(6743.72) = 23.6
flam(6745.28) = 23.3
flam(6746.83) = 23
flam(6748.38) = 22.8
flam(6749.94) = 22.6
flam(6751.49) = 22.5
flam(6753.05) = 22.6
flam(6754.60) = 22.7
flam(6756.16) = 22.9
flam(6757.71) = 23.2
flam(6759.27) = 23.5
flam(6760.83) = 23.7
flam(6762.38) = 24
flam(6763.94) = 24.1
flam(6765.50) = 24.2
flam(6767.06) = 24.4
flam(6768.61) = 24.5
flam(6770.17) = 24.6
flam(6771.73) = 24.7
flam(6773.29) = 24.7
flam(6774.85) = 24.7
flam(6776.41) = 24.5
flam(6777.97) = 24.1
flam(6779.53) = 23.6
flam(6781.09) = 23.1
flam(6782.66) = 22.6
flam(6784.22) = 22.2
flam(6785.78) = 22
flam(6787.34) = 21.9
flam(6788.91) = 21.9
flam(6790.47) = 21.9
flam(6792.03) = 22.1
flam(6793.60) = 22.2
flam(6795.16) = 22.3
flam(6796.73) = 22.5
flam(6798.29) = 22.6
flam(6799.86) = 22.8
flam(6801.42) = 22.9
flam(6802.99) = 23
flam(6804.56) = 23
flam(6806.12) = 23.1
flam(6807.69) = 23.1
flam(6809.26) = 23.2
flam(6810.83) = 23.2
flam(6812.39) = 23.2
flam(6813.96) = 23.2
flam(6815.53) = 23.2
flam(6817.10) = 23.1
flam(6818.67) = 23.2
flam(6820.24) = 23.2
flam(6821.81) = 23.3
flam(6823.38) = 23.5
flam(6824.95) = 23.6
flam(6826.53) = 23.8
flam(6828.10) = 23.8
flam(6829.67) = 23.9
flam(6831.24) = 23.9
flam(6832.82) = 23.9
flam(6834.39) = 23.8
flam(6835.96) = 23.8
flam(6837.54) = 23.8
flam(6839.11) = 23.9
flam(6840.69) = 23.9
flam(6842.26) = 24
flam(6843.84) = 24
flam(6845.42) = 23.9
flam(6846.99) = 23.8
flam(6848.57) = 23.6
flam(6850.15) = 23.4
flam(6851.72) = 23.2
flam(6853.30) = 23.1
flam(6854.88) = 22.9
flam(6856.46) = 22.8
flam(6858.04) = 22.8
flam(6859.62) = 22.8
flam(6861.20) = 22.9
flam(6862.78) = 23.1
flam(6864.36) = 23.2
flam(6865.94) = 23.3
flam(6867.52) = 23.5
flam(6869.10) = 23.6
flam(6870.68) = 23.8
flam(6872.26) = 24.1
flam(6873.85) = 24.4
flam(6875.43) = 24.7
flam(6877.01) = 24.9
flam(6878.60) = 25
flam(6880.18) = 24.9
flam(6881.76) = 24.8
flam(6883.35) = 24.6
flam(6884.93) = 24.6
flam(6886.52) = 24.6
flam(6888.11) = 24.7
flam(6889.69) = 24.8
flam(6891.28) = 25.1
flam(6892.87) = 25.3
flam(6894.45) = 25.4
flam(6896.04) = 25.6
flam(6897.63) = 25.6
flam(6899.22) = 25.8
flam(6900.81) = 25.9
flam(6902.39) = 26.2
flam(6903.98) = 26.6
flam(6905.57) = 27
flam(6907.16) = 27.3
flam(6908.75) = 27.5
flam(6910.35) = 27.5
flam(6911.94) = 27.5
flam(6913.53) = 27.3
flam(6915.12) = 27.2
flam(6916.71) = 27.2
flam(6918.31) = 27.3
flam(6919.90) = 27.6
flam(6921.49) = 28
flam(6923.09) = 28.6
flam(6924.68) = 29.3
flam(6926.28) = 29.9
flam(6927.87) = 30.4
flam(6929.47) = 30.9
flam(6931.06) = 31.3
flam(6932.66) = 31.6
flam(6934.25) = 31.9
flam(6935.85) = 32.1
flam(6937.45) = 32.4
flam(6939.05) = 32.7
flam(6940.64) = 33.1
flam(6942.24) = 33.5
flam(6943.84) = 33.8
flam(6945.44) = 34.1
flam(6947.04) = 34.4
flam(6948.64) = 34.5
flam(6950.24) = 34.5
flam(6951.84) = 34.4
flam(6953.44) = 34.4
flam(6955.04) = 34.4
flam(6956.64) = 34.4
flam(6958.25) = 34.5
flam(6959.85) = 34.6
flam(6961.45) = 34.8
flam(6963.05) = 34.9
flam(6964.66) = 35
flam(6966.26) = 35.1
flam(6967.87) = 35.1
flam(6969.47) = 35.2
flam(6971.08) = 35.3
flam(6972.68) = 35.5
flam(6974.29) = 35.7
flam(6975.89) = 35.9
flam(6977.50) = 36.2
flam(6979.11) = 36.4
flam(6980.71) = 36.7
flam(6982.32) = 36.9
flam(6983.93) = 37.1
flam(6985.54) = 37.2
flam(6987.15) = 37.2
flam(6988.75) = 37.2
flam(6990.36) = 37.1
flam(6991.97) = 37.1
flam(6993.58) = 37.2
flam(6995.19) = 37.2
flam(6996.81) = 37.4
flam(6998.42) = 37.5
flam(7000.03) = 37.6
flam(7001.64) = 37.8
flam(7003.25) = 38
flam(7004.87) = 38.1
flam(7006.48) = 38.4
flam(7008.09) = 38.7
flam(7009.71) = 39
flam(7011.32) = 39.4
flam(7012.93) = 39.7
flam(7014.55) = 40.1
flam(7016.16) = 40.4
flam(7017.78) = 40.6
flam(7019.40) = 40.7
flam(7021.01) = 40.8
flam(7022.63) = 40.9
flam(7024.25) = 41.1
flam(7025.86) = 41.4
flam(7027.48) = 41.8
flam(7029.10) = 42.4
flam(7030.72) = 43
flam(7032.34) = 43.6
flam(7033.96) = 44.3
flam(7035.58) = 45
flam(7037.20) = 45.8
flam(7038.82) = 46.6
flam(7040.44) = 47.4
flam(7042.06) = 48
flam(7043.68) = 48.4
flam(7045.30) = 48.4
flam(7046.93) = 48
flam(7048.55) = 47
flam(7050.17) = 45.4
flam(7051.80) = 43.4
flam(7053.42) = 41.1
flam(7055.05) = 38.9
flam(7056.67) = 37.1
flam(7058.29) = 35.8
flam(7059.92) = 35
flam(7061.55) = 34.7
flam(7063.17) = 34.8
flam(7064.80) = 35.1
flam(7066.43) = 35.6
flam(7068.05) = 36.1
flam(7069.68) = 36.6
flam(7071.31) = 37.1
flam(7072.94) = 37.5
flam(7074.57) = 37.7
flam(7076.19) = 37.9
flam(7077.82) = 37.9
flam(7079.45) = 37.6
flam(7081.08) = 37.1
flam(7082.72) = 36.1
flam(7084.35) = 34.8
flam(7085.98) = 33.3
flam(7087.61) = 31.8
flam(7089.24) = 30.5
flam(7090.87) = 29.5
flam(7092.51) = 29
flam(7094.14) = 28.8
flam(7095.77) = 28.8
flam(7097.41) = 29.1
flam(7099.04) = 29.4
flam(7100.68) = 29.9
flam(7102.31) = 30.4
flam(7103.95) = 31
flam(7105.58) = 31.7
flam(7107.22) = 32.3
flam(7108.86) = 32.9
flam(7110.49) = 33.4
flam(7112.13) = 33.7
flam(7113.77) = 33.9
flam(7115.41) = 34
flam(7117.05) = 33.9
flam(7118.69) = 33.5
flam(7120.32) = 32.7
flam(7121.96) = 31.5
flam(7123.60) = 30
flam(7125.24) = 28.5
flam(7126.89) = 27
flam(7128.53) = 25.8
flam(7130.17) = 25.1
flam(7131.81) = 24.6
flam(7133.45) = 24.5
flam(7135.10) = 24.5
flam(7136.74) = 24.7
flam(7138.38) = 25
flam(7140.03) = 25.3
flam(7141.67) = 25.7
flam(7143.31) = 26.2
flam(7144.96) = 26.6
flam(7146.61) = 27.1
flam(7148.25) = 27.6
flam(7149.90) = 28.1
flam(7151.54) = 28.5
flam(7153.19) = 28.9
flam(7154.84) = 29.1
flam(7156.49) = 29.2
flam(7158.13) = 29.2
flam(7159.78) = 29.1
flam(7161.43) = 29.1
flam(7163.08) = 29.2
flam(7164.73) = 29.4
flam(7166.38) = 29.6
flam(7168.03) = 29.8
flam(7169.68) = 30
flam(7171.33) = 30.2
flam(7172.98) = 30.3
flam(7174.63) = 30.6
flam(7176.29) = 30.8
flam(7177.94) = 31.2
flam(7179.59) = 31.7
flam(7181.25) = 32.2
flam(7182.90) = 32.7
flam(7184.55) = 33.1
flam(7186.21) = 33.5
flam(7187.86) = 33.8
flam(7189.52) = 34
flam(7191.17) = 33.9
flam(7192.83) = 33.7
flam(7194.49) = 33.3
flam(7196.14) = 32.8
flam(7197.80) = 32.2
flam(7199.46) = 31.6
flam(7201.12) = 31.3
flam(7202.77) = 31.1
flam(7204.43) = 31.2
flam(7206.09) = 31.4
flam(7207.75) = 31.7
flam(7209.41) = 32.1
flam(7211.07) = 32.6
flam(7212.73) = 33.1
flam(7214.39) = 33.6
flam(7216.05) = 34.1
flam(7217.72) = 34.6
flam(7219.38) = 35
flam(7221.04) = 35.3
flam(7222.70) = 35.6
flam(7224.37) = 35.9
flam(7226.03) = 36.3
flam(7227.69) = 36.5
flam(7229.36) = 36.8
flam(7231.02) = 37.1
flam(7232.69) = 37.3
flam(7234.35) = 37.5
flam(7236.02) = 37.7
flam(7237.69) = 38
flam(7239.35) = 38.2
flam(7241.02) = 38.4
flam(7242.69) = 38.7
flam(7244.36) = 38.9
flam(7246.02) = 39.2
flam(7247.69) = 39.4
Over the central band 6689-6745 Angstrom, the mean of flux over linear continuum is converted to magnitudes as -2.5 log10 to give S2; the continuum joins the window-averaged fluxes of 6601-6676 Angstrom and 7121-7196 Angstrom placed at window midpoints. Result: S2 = 0.246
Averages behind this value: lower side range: 30.3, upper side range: 29.2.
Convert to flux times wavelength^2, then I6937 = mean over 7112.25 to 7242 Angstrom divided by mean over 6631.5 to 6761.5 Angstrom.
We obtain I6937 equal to 1.41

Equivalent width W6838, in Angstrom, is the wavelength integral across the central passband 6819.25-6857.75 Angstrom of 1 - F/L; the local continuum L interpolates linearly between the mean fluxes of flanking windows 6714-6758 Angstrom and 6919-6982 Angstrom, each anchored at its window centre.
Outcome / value 6.0 Angstrom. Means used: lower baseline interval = 23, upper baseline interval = 33.4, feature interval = 23.6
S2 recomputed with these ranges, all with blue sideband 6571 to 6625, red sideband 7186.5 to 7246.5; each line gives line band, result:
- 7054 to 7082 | -0.062 mag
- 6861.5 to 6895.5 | 0.372 mag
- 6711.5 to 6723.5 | 0.435 mag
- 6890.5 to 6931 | 0.249 mag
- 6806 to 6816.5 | 0.425 mag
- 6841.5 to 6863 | 0.421 mag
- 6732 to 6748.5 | 0.405 mag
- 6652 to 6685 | 0.248 mag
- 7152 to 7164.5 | 0.192 mag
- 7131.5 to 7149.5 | 0.326 mag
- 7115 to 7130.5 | 0.148 mag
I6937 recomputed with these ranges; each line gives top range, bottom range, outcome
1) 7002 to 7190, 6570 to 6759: 1.38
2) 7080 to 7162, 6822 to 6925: 1.28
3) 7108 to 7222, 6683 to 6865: 1.45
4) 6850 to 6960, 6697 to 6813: 1.24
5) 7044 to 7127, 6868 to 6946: 1.33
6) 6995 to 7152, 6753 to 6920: 1.58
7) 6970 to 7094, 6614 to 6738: 1.60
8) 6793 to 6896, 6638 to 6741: 0.96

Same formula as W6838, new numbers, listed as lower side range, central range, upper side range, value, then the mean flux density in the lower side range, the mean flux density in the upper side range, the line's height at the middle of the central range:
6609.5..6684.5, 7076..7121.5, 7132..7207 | -4.4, 29.3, 29.8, 29.7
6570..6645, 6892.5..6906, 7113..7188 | 2.2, 33.1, 29.2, 31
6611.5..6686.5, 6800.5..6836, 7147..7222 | 7.7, 29.1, 31.4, 29.8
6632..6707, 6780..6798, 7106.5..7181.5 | 3.5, 27.2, 29.2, 27.7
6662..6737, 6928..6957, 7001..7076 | 2.5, 25.1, 40.8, 36.3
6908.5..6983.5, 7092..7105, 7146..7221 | 0.9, 32.7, 31.3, 31.8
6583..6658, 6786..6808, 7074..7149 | 6.3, 32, 30.5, 31.5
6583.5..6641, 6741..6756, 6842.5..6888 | 2.7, 33.1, 23.8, 28.1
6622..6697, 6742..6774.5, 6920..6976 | 6.7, 27.9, 33.2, 29.8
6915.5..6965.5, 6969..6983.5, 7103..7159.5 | -2.0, 32.2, 29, 31.6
